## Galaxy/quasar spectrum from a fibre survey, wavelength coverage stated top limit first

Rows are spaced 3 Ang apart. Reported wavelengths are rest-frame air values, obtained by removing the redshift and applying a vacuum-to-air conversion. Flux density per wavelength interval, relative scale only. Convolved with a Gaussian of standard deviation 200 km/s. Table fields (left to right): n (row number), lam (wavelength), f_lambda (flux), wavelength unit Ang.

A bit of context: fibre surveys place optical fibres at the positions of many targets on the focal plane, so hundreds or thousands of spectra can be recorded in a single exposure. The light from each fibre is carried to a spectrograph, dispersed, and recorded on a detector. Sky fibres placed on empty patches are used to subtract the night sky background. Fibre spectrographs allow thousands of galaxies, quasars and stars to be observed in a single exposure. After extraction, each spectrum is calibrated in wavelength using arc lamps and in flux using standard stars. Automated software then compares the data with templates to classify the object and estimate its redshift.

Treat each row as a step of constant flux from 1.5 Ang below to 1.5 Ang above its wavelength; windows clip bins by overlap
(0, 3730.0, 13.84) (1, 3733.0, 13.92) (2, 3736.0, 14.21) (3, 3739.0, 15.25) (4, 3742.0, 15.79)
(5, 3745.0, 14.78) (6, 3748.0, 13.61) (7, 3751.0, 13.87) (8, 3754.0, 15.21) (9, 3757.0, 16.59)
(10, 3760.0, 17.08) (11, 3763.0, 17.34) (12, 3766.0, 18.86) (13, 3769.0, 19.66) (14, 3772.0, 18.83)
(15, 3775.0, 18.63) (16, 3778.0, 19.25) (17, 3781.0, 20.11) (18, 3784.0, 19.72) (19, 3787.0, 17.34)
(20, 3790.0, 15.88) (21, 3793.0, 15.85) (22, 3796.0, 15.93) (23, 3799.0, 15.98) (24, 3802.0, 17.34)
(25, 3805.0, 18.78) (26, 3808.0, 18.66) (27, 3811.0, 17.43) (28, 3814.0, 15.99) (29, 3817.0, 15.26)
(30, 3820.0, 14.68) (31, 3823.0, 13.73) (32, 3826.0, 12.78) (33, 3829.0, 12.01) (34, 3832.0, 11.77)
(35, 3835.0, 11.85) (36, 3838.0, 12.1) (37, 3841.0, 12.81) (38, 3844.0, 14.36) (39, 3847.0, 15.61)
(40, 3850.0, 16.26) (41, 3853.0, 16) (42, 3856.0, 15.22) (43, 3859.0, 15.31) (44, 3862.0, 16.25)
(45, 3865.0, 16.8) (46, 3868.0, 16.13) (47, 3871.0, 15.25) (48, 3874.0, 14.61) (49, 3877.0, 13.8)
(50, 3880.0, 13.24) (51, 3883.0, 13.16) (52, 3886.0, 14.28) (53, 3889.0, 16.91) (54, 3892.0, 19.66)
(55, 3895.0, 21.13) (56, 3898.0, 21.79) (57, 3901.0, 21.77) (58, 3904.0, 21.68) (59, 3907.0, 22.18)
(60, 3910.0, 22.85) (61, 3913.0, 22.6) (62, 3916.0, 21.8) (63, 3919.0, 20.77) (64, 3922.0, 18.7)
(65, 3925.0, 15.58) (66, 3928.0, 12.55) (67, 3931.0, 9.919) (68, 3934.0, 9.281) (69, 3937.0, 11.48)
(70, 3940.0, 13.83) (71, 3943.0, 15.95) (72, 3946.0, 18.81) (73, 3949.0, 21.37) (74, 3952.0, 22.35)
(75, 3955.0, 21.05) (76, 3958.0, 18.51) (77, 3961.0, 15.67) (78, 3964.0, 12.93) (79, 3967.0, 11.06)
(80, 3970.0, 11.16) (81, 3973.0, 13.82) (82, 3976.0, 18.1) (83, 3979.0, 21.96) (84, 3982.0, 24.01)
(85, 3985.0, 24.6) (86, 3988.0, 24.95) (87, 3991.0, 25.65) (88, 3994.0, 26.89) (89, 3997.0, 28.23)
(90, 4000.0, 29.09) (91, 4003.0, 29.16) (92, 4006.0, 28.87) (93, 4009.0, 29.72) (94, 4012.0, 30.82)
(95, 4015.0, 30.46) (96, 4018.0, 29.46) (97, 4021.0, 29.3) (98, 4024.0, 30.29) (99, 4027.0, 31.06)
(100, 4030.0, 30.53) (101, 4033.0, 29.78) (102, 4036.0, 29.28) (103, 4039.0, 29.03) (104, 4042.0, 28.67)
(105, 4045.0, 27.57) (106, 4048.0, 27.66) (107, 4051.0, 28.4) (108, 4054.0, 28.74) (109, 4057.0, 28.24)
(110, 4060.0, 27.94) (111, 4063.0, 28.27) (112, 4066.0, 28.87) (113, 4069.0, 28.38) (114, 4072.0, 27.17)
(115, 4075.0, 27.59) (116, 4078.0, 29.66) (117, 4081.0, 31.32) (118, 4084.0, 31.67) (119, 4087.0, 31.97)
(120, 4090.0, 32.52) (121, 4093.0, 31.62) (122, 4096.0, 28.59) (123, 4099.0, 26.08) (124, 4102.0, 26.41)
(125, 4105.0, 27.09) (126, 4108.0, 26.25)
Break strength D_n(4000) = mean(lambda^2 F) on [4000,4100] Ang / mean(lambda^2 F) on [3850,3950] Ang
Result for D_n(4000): 1.87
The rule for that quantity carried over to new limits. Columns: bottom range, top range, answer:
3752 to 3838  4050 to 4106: 2.04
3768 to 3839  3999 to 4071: 2.02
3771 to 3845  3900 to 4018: 1.41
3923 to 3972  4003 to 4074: 2.01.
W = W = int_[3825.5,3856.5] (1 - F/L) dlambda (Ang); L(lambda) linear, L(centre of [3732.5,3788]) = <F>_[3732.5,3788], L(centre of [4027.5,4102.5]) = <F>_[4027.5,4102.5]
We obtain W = 10.0 Ang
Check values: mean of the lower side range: 16.9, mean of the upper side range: 29.1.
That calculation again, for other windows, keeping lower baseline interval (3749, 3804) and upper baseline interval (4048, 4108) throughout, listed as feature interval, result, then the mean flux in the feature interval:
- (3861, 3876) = 3.7 Ang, 15.7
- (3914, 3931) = 4.1 Ang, 17.3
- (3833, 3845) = 4.3 Ang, 12.7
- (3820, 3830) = 3.2 Ang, 13.2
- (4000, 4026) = -3.3 Ang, 29.7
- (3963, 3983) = 7.1 Ang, 16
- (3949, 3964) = 3.3 Ang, 18.9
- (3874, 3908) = 6.1 Ang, 17.9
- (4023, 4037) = -1.6 Ang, 30.2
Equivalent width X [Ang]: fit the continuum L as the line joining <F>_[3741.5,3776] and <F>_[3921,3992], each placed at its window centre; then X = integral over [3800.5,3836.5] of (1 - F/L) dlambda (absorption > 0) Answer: 3.8 Ang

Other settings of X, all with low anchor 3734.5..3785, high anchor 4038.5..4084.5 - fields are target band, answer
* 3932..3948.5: 6.7 Ang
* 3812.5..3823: 2.3 Ang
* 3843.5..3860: 4.0 Ang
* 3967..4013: 3.6 Ang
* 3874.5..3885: 3.9 Ang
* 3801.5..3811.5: 0.3 Ang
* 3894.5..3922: 1.2 Ang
